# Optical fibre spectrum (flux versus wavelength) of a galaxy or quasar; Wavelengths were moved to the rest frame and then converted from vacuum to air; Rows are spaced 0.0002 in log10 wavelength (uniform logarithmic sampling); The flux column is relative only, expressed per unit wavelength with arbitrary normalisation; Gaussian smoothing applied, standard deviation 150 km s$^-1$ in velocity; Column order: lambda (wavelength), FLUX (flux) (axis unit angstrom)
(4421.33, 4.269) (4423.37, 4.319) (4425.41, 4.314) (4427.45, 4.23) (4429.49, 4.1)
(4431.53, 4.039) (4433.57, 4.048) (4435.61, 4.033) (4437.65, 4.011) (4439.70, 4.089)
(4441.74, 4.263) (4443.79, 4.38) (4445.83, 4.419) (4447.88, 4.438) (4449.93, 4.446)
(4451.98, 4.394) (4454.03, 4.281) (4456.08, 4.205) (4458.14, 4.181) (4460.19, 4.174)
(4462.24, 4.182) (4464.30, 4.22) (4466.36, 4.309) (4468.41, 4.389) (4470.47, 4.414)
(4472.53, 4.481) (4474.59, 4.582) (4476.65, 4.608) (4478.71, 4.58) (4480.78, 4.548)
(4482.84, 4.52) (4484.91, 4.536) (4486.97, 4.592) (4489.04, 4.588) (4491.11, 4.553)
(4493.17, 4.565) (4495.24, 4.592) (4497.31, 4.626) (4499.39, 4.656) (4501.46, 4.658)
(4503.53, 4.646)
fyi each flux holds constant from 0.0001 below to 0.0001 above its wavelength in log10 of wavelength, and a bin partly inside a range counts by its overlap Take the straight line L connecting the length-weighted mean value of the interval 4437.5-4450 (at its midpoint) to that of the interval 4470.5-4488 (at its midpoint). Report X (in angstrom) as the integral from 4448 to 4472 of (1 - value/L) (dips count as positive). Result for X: 0.6 angstrom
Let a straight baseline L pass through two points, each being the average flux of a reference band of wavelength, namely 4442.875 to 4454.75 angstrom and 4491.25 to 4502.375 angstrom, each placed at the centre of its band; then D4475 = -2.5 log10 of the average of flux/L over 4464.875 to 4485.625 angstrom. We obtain 0.01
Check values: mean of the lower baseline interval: 4.4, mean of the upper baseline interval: 4.61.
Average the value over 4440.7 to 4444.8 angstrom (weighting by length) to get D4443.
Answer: 4.32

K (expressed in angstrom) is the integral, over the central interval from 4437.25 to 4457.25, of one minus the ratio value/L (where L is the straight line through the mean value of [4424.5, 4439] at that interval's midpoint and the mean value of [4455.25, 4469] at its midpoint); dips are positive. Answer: -0.6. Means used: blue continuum 4.11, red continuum 4.23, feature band 4.3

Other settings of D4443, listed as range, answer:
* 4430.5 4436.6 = 4.04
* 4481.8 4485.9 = 4.53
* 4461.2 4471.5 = 4.3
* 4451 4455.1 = 4.34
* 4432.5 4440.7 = 4.05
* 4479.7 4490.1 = 4.55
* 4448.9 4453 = 4.42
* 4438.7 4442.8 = 4.18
